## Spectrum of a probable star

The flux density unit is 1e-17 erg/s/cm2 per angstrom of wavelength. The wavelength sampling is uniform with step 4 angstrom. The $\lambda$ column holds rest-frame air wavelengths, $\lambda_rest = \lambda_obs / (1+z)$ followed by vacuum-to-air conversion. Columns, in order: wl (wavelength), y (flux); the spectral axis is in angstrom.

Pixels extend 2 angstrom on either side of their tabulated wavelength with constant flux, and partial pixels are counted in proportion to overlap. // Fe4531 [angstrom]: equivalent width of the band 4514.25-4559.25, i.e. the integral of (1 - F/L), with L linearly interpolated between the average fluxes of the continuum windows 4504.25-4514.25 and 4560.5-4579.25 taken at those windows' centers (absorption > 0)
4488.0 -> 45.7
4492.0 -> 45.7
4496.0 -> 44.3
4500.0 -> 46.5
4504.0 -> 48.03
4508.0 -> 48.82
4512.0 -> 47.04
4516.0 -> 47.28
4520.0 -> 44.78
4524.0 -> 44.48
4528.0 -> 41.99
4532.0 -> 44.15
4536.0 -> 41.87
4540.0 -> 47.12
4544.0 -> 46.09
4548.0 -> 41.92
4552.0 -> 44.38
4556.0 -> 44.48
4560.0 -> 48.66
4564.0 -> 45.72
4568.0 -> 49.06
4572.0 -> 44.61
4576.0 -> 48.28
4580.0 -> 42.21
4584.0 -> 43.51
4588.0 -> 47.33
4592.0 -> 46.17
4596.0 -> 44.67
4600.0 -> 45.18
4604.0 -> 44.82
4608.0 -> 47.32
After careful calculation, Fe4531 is 2.7 angstrom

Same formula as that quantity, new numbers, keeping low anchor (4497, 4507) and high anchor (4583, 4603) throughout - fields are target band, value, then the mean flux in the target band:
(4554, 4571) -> -0.3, 46.8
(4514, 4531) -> 0.8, 44.6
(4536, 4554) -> 0.7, 44.5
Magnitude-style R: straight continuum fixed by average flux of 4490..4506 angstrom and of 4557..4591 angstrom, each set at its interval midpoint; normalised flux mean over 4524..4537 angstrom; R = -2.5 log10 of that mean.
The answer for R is 0.08 mag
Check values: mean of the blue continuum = 46.1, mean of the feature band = 43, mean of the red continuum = 46.1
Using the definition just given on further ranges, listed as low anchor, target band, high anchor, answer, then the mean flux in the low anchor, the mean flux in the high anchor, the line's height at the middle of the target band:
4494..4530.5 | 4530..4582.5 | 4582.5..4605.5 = 0.008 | 45.9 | 45.3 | 45.6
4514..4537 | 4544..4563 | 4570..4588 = -0.011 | 44.2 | 45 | 44.6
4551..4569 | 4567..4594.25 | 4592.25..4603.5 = -0.001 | 46.4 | 45.1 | 45.7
